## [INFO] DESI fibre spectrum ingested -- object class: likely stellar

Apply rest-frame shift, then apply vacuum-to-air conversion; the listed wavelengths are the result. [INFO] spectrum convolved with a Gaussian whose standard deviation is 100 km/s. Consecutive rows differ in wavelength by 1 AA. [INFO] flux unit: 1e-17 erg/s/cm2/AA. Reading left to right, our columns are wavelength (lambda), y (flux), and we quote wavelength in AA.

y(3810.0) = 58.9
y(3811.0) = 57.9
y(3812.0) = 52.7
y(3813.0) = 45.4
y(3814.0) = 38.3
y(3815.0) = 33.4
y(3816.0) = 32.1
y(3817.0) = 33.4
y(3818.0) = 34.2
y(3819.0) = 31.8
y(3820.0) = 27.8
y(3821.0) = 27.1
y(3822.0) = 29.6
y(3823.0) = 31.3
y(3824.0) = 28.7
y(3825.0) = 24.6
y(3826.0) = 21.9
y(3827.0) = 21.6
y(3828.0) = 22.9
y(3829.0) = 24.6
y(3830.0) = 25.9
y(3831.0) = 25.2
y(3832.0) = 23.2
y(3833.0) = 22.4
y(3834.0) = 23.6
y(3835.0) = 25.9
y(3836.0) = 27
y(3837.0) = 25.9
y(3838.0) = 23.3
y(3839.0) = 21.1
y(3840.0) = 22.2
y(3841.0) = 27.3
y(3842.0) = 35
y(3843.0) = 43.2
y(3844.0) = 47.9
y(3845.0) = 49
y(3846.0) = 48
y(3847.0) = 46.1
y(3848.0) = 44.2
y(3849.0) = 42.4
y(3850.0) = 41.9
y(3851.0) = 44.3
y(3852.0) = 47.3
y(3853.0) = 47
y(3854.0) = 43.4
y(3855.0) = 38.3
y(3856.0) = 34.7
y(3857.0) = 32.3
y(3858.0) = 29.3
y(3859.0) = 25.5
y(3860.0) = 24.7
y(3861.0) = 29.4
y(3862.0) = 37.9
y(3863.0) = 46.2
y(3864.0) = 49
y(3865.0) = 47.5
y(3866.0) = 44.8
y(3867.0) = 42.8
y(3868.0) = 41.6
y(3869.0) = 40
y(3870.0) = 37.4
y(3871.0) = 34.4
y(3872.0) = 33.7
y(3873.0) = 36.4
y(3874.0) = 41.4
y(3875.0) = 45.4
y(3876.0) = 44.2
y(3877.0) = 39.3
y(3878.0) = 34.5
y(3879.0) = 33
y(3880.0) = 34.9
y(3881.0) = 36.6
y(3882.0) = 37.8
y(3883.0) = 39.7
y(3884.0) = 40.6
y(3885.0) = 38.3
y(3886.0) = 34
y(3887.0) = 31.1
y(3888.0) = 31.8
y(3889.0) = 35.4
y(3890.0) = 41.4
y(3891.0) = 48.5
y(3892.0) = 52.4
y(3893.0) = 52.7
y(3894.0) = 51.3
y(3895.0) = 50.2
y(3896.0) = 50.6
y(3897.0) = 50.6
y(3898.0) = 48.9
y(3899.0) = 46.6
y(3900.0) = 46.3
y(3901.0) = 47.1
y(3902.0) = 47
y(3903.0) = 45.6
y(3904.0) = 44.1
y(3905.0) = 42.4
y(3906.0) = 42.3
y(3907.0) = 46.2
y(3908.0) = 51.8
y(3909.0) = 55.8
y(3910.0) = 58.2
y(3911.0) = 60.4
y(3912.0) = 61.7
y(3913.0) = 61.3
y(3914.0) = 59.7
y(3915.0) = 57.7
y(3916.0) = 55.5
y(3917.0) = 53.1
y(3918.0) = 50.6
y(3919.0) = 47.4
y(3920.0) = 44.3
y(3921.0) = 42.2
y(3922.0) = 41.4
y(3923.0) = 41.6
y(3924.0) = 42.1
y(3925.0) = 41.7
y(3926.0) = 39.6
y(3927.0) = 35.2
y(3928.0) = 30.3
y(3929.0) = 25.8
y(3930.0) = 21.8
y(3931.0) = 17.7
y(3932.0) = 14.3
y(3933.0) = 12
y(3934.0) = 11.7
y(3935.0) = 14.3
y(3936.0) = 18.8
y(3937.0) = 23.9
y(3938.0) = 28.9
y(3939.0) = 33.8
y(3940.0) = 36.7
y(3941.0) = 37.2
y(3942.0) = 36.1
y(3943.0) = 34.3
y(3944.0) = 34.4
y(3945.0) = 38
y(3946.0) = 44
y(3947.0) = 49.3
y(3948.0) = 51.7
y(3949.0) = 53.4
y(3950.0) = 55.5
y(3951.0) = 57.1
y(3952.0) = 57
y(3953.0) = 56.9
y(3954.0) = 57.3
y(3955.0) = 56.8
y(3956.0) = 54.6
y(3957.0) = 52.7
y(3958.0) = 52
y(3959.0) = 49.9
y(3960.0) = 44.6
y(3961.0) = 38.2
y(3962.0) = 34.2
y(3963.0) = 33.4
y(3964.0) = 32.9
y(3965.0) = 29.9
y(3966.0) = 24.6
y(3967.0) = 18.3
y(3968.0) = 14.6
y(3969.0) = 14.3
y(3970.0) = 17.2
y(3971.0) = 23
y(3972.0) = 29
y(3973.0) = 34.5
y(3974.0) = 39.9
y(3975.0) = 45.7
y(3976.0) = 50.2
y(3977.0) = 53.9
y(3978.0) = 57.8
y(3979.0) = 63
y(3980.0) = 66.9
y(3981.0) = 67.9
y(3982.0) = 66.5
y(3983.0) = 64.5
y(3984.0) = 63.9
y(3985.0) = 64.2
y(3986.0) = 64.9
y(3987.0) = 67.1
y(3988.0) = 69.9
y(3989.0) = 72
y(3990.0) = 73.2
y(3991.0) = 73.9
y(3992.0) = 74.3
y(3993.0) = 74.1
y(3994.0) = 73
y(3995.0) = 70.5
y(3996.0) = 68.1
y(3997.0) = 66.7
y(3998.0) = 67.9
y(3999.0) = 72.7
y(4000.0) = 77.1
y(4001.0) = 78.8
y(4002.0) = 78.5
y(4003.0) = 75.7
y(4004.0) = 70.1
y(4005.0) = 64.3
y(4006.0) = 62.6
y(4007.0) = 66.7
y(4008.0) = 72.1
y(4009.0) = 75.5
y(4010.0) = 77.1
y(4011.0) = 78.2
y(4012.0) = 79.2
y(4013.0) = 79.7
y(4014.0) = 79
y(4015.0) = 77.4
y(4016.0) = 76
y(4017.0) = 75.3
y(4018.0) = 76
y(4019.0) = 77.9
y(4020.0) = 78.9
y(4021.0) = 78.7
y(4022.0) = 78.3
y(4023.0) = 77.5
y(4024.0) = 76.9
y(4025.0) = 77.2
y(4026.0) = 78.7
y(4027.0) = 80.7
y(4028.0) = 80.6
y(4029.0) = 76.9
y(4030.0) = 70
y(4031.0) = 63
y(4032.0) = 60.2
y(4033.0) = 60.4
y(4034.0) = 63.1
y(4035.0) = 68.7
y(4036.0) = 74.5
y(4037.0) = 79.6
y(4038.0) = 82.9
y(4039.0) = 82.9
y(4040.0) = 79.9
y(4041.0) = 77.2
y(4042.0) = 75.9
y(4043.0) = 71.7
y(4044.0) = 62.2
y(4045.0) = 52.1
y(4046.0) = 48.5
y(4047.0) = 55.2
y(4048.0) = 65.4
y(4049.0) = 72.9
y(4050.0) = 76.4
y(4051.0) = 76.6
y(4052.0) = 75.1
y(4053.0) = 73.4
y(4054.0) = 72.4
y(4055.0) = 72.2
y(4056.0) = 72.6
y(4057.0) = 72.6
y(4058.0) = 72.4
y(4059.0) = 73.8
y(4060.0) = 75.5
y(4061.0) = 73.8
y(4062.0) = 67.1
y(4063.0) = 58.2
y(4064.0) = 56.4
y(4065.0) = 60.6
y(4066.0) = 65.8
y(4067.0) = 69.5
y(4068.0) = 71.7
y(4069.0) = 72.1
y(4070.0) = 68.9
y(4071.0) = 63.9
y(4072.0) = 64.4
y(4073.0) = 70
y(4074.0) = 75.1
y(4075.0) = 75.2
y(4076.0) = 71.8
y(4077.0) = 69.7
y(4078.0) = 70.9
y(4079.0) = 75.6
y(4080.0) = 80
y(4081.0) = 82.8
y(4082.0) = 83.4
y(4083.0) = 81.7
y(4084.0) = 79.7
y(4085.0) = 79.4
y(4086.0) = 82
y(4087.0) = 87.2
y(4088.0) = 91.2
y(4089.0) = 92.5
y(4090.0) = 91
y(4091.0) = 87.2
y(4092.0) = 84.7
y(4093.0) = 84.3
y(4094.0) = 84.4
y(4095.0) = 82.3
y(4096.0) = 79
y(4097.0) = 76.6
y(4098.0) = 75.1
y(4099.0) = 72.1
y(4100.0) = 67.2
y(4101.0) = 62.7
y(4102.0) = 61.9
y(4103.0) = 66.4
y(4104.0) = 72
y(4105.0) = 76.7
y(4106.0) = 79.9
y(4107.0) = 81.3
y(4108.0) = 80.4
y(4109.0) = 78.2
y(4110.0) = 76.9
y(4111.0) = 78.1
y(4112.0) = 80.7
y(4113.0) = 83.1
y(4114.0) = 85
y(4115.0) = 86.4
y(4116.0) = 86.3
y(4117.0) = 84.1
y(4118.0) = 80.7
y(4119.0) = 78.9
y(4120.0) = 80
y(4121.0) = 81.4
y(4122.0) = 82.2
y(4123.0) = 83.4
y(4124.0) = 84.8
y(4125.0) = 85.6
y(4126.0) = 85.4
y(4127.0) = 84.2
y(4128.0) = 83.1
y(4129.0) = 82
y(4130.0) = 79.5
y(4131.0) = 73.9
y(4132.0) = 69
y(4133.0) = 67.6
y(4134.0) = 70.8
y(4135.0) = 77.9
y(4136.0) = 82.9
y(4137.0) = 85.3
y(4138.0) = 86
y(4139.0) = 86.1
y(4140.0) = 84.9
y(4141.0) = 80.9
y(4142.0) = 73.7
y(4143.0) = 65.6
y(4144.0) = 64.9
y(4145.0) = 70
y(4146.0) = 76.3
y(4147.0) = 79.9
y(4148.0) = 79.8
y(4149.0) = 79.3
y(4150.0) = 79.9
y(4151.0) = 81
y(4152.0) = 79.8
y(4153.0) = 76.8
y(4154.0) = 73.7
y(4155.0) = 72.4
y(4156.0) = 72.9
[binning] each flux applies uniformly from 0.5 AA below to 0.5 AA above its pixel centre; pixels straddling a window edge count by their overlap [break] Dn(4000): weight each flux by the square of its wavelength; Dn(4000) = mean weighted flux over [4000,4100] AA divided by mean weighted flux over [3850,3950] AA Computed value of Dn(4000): 2.0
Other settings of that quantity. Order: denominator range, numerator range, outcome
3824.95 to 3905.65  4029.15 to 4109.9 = 2.15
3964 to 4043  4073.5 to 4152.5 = 1.27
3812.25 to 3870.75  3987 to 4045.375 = 2.34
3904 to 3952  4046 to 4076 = 1.81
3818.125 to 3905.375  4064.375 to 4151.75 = 2.37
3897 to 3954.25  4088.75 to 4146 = 2.06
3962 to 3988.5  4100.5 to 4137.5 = 1.88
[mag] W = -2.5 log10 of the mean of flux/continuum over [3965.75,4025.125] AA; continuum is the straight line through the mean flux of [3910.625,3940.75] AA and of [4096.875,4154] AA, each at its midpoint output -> -0.22 mag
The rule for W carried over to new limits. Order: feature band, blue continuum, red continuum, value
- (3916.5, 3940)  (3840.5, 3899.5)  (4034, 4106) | 0.49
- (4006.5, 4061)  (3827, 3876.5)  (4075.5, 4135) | -0.10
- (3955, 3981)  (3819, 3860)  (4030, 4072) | 0.34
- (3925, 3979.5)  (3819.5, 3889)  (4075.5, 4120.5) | 0.39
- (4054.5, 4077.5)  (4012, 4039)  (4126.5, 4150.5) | 0.10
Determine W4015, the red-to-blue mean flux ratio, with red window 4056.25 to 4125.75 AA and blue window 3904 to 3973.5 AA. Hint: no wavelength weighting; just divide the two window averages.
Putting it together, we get 1.93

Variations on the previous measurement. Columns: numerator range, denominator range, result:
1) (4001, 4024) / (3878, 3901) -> 1.78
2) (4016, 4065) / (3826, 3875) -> 2.04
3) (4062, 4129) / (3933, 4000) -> 1.61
